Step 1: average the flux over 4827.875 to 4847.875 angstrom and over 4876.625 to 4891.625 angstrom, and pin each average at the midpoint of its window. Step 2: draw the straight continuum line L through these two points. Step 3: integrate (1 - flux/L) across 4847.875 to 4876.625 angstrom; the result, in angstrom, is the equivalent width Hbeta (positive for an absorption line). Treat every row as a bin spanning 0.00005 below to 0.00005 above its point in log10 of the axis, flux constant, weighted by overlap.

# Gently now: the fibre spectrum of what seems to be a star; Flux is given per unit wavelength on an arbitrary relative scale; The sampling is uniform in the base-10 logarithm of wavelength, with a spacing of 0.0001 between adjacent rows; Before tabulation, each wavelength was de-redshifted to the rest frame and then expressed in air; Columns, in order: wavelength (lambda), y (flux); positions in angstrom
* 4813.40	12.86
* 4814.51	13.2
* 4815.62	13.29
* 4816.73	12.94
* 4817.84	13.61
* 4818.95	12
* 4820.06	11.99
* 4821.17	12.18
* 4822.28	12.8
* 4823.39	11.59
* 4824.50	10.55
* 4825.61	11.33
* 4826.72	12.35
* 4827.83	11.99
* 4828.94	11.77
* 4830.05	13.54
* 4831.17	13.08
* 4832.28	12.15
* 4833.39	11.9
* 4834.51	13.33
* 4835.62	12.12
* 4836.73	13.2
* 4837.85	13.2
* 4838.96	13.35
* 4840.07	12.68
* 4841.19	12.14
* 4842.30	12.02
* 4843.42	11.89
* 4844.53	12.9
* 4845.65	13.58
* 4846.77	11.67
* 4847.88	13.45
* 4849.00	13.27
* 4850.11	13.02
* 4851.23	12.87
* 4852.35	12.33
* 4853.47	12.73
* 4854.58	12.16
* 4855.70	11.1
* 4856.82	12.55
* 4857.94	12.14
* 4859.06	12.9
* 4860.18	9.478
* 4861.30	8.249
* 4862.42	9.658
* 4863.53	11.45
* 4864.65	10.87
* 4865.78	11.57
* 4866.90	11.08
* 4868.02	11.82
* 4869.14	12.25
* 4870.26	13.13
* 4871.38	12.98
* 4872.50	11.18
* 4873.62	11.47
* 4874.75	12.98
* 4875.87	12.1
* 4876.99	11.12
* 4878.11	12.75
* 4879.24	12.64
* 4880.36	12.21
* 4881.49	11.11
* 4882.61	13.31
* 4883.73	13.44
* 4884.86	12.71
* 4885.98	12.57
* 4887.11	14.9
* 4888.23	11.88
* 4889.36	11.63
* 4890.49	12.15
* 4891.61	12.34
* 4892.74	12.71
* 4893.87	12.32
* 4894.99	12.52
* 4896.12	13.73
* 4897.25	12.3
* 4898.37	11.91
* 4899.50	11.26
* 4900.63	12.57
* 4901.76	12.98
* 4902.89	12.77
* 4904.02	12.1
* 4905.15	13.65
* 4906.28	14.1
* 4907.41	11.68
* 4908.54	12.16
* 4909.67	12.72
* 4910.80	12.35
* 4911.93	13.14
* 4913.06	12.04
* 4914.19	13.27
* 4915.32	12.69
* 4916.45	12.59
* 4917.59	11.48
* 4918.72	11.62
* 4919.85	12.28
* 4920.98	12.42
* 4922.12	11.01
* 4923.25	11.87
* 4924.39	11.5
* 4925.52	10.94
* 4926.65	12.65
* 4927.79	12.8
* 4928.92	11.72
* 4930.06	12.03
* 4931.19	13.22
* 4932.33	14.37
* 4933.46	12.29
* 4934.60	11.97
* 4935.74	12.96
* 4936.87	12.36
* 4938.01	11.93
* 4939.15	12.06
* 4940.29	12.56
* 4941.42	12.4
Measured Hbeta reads 1.7 angstrom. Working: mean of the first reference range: 12.6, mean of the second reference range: 12.5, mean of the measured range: 11.8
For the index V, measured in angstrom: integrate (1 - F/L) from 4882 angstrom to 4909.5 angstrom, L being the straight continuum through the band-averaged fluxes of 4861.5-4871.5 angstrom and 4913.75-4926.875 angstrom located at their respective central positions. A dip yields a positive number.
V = -2.1 angstrom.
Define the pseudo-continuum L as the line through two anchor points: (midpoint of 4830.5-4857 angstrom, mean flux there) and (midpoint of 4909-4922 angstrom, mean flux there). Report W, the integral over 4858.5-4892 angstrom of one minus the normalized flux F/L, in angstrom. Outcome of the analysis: 1.5 angstrom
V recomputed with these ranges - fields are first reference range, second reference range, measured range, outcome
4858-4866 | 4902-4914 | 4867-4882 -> -1.2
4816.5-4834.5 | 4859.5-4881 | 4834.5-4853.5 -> -1.3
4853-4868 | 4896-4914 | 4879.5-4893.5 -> -0.7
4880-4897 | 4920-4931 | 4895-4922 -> -0.5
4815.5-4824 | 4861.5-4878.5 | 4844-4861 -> -0.5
